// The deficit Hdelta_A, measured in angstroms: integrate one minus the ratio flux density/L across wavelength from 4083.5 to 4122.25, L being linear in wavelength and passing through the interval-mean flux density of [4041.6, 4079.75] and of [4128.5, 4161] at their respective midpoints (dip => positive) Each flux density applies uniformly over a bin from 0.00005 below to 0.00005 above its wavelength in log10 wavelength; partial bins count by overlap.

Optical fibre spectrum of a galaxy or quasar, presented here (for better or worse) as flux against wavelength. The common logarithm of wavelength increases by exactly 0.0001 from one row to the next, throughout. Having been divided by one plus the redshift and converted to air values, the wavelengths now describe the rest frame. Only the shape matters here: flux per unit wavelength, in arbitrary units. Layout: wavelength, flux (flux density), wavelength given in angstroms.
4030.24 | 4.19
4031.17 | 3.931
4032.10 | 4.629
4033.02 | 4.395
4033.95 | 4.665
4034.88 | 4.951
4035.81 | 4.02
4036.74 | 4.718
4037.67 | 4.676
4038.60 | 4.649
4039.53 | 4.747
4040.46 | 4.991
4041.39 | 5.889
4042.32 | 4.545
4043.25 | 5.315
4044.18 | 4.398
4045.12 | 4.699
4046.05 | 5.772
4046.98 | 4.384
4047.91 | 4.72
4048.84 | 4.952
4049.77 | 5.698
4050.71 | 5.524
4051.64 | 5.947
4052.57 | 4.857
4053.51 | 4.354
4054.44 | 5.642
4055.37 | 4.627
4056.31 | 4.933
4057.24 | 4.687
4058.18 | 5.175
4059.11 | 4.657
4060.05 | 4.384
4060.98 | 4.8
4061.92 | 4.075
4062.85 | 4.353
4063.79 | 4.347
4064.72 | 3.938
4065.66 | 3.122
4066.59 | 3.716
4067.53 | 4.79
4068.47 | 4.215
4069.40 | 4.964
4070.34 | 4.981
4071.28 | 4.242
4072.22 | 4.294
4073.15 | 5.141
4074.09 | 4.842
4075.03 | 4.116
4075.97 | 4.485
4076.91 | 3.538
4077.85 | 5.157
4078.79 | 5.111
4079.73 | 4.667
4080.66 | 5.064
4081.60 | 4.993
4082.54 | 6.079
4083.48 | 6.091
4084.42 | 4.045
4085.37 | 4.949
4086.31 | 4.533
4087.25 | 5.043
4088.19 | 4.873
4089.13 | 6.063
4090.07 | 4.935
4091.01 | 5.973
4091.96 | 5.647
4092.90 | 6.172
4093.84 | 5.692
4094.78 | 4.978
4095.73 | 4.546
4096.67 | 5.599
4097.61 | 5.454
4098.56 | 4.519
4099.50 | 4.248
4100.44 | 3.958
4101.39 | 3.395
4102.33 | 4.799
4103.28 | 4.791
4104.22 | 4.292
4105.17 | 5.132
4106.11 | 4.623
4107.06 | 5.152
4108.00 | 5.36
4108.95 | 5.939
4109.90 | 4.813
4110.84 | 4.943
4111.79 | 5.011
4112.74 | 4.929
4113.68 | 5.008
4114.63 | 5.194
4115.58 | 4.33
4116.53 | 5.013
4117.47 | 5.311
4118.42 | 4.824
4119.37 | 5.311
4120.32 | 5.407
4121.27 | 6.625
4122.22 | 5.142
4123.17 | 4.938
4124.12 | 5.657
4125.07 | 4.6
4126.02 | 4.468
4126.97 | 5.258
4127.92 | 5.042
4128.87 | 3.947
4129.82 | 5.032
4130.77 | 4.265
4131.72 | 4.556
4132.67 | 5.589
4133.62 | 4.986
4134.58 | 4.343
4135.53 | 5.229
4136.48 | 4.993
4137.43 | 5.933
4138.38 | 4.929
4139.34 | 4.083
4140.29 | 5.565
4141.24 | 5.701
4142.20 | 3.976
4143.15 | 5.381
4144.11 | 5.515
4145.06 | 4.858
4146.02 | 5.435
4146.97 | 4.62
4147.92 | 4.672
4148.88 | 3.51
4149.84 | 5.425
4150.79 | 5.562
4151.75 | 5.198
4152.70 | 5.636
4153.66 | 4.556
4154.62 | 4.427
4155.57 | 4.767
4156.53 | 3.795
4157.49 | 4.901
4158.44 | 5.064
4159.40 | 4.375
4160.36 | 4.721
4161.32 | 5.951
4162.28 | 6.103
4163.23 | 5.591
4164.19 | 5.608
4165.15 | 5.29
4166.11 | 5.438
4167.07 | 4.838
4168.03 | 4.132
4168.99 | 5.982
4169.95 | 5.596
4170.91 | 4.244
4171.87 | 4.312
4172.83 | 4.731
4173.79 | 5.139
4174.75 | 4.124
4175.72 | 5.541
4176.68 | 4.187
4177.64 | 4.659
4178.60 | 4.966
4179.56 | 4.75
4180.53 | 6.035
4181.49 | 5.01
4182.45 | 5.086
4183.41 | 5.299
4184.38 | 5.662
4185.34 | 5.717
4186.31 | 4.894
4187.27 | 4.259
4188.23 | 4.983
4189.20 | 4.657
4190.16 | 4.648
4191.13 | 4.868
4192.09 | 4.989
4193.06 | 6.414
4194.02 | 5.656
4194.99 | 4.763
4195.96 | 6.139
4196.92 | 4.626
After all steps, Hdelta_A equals -2.1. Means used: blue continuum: 4.69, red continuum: 4.88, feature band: 5.05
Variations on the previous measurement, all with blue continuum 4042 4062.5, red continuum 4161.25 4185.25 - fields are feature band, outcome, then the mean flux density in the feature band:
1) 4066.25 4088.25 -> 0.92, 4.75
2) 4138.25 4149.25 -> 0.46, 4.86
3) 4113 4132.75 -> 0.10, 5.01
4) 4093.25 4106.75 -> 0.71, 4.73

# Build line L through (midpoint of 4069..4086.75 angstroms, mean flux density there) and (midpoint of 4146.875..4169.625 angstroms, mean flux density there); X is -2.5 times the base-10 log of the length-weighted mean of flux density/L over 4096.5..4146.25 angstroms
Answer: -0.01 mag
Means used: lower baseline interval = 4.8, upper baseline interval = 5.02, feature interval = 4.96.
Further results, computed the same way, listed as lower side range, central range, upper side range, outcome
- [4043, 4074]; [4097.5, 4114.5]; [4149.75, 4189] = 0.01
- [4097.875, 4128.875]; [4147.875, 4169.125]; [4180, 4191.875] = 0.00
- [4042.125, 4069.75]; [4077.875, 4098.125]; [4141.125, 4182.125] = -0.10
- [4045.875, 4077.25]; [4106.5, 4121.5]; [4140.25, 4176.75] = -0.07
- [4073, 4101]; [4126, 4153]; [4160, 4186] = 0.03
